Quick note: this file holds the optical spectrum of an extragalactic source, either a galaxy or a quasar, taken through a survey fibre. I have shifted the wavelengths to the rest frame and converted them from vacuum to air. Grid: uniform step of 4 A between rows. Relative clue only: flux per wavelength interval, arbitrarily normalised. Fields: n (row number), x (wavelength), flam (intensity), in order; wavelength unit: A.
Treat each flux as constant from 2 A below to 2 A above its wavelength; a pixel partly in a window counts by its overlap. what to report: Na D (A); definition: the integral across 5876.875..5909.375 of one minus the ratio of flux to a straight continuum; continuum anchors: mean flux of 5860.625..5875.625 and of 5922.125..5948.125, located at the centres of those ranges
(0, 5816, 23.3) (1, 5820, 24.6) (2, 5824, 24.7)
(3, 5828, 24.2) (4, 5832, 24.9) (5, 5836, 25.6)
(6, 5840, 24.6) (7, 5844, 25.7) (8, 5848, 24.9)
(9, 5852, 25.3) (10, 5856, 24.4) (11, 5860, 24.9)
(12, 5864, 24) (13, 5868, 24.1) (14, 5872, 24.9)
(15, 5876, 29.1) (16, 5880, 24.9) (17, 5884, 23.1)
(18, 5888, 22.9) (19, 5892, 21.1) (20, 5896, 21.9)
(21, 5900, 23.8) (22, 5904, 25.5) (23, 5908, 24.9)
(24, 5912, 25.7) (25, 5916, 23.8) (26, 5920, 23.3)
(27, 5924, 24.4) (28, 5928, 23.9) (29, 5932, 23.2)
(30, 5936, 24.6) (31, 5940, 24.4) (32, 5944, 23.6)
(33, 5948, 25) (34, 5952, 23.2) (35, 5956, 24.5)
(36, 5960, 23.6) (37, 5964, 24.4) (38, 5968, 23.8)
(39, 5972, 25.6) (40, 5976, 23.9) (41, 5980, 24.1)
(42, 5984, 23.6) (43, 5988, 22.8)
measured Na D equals 1.2 A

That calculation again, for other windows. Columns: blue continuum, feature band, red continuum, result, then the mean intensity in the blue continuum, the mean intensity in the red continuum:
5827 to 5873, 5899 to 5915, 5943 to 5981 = -0.3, 24.8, 24.2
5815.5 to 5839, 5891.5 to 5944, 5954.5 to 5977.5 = 1.0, 24.6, 24.3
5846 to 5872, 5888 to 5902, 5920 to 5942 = 1.1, 24.6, 24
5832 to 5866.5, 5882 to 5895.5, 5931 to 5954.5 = 1.2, 24.9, 24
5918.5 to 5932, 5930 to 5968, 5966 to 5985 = -0.1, 23.8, 24.2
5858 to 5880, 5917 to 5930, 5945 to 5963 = 0.4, 25.4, 24.1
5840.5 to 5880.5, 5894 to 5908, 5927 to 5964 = 0.4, 25.2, 24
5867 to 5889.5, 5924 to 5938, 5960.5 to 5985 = 0.3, 24.9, 24.2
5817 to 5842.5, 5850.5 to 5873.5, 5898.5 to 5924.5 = 0.1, 24.7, 24.5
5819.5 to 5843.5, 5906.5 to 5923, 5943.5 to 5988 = 0.0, 24.8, 24.1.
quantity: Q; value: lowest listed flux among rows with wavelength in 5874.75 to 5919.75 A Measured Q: 21.1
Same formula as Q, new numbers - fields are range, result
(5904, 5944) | 23.2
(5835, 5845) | 24.6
